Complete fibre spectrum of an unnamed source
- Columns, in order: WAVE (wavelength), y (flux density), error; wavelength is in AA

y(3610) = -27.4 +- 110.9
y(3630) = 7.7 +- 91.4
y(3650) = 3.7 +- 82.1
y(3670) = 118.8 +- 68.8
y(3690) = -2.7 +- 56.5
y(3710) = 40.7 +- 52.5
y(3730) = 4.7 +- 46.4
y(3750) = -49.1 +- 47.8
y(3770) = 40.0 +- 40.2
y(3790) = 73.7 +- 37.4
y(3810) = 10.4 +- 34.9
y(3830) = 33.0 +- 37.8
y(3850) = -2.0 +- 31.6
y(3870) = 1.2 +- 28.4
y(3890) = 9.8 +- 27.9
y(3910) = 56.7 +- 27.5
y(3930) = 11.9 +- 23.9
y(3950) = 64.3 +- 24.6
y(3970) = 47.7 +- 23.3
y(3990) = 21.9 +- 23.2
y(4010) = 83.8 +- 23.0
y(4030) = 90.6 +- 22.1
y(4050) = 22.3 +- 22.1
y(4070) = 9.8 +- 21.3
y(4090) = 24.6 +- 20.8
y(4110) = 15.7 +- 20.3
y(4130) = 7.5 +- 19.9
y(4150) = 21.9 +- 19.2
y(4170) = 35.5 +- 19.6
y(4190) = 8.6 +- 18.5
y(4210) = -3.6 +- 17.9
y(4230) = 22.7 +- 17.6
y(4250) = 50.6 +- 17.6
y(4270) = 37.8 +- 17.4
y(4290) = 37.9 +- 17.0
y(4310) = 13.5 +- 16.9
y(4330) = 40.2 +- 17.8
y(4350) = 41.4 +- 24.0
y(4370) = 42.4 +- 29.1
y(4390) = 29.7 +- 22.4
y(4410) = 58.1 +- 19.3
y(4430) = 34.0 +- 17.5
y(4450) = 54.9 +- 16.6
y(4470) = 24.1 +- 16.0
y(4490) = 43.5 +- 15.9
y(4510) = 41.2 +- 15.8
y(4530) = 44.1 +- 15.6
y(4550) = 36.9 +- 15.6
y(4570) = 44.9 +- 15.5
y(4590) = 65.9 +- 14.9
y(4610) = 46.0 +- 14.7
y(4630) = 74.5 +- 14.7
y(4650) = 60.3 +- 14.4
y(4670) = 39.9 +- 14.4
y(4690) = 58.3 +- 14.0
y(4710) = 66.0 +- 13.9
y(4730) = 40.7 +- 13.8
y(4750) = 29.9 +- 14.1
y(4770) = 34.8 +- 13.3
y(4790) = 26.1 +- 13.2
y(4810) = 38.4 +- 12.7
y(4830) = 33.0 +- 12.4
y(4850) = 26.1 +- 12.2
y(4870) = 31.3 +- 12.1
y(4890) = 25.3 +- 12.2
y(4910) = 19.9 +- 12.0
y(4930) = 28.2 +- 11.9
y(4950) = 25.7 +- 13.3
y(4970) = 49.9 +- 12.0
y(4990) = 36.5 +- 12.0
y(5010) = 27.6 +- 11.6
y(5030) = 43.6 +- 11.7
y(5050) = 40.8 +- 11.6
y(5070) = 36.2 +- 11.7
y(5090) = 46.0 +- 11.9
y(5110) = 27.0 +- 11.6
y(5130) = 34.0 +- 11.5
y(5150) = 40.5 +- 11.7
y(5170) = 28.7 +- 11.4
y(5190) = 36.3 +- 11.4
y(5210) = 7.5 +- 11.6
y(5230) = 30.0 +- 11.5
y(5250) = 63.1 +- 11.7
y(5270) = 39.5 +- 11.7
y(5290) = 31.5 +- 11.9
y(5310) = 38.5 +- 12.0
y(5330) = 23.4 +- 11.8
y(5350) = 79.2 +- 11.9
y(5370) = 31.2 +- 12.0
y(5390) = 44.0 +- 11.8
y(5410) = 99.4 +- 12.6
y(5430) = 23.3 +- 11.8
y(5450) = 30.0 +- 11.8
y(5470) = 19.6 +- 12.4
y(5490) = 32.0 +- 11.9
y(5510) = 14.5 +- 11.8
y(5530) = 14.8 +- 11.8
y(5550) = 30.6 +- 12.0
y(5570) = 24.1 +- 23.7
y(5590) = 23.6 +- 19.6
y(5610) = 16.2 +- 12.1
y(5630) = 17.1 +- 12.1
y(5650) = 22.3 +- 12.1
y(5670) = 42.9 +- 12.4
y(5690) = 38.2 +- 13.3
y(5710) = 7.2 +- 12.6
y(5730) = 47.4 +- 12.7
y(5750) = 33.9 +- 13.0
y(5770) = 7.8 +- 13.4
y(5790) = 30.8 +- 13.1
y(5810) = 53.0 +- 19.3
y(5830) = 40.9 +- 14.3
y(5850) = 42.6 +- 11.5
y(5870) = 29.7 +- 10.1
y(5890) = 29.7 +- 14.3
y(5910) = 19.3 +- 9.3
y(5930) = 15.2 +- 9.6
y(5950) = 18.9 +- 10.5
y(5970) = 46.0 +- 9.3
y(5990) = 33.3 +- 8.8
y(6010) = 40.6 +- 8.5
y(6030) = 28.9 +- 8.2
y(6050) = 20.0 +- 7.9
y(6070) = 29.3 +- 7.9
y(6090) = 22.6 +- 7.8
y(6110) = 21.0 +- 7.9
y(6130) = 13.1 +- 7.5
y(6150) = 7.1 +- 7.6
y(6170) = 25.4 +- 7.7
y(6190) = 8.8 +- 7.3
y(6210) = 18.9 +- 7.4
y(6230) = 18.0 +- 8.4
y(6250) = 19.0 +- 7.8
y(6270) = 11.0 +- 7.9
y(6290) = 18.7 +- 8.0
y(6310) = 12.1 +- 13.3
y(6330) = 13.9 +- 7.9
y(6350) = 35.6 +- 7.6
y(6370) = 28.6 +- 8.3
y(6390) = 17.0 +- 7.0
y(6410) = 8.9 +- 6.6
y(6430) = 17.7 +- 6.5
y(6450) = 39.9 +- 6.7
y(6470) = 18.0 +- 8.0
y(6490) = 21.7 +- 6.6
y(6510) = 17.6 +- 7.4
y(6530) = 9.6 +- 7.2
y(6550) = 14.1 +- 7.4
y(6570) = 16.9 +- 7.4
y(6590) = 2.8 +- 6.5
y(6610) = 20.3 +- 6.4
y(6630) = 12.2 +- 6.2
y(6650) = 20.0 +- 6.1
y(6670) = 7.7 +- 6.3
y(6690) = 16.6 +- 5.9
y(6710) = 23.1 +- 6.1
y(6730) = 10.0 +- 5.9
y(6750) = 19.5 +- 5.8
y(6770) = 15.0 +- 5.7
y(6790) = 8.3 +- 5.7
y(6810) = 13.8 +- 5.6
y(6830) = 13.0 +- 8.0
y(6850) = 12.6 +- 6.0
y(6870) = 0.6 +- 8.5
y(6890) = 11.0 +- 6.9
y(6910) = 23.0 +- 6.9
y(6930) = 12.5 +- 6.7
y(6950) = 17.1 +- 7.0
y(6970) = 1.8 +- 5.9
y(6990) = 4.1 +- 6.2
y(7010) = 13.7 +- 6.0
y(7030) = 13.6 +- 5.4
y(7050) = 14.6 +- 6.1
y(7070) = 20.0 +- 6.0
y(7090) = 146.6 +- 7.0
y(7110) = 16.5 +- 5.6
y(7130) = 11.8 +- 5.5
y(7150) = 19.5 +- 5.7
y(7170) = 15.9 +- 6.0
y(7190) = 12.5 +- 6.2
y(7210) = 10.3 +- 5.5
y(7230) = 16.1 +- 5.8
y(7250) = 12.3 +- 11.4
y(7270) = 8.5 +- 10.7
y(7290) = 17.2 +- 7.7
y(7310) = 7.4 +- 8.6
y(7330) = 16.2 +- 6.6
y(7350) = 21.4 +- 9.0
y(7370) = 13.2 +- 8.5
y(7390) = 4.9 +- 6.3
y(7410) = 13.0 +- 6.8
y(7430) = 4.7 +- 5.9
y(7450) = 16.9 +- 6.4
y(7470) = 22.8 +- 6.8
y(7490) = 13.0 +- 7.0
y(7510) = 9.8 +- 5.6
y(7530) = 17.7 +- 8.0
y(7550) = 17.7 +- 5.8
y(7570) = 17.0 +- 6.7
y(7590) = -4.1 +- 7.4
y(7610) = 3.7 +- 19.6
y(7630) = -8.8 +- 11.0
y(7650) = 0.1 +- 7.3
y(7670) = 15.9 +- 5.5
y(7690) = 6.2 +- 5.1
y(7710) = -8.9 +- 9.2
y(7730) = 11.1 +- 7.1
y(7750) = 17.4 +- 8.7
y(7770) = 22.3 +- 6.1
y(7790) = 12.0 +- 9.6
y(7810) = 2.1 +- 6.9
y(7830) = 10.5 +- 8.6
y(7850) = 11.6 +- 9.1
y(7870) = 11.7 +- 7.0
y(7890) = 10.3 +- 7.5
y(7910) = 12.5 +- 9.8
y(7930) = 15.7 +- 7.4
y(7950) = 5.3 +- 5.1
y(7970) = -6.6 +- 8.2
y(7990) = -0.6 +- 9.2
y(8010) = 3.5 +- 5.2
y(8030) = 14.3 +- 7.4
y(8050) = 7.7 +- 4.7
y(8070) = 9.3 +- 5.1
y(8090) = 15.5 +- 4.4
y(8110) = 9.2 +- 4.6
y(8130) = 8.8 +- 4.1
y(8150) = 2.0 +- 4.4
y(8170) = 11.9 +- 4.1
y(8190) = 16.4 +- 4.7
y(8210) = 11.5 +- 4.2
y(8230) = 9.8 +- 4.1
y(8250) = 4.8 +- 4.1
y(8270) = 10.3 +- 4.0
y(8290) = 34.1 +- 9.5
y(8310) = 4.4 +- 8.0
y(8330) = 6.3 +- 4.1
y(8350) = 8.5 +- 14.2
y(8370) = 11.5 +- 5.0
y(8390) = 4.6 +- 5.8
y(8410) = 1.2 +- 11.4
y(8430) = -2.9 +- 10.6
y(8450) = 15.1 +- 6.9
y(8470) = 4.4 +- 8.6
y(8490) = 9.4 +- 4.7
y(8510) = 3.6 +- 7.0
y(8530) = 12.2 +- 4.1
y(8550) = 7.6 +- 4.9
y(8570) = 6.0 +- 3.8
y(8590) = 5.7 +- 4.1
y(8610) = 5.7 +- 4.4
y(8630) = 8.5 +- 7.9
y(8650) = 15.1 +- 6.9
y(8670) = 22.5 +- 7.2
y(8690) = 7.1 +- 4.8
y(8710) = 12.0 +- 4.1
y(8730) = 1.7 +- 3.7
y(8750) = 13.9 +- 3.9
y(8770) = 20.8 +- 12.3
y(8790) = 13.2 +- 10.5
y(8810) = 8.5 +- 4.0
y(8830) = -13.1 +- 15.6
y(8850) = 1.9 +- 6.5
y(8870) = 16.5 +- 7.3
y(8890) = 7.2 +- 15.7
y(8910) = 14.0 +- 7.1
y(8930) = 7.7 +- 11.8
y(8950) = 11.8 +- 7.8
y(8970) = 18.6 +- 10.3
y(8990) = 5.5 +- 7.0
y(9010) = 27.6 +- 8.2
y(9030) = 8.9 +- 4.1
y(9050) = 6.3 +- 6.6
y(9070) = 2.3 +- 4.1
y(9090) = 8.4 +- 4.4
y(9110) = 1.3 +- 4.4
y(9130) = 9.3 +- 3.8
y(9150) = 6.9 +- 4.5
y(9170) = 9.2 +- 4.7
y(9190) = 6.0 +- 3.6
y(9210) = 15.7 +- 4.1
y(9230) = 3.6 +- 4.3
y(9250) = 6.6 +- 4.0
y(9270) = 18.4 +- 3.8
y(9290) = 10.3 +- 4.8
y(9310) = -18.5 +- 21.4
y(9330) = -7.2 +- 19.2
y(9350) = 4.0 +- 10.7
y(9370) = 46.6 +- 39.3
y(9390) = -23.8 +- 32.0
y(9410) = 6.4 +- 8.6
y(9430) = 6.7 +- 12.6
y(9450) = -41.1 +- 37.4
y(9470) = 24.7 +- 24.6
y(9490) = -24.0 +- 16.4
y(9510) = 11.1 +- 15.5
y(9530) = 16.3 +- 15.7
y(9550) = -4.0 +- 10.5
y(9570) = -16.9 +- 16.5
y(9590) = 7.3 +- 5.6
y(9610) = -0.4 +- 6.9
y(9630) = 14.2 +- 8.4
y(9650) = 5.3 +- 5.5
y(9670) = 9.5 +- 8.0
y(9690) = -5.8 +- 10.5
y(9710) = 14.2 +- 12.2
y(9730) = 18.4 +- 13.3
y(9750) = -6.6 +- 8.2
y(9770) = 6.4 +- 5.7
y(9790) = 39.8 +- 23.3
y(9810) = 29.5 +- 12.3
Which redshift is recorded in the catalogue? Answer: 0.080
